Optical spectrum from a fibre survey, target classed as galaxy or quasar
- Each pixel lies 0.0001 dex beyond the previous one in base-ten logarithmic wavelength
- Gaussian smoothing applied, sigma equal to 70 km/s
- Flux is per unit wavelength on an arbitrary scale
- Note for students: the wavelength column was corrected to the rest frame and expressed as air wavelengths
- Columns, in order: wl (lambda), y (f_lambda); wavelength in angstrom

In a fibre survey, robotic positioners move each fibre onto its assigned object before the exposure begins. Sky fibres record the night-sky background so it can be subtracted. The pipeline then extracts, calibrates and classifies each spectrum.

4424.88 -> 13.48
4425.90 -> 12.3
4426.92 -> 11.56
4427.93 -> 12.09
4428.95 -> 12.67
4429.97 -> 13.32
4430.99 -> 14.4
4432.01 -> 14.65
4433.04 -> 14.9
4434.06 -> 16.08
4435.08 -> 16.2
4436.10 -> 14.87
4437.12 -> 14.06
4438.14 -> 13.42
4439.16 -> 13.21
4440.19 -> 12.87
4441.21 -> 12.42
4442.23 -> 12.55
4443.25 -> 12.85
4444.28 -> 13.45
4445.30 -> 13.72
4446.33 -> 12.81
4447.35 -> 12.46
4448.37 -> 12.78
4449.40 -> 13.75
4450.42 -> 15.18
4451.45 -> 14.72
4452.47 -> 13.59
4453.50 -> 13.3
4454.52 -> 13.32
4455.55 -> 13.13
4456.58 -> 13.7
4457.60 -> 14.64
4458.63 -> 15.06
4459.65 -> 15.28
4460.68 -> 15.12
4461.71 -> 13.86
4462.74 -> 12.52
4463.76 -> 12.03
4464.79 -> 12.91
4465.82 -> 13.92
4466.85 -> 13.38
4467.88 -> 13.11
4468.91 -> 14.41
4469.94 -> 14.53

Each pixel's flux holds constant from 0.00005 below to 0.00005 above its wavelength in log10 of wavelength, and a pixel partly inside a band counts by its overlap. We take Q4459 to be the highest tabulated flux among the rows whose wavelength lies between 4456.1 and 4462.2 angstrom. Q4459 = 15.28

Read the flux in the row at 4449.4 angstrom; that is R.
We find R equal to 13.75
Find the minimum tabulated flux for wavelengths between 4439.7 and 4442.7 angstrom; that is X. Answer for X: 12.42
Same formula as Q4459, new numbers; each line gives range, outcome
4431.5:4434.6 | 16.08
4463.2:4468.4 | 13.92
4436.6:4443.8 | 14.06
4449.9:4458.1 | 15.18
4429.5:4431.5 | 14.4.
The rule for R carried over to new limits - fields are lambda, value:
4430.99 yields 14.4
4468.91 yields 14.41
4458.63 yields 15.06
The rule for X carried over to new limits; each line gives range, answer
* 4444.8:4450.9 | 12.46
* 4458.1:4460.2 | 15.06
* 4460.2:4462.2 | 13.86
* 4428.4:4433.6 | 12.67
